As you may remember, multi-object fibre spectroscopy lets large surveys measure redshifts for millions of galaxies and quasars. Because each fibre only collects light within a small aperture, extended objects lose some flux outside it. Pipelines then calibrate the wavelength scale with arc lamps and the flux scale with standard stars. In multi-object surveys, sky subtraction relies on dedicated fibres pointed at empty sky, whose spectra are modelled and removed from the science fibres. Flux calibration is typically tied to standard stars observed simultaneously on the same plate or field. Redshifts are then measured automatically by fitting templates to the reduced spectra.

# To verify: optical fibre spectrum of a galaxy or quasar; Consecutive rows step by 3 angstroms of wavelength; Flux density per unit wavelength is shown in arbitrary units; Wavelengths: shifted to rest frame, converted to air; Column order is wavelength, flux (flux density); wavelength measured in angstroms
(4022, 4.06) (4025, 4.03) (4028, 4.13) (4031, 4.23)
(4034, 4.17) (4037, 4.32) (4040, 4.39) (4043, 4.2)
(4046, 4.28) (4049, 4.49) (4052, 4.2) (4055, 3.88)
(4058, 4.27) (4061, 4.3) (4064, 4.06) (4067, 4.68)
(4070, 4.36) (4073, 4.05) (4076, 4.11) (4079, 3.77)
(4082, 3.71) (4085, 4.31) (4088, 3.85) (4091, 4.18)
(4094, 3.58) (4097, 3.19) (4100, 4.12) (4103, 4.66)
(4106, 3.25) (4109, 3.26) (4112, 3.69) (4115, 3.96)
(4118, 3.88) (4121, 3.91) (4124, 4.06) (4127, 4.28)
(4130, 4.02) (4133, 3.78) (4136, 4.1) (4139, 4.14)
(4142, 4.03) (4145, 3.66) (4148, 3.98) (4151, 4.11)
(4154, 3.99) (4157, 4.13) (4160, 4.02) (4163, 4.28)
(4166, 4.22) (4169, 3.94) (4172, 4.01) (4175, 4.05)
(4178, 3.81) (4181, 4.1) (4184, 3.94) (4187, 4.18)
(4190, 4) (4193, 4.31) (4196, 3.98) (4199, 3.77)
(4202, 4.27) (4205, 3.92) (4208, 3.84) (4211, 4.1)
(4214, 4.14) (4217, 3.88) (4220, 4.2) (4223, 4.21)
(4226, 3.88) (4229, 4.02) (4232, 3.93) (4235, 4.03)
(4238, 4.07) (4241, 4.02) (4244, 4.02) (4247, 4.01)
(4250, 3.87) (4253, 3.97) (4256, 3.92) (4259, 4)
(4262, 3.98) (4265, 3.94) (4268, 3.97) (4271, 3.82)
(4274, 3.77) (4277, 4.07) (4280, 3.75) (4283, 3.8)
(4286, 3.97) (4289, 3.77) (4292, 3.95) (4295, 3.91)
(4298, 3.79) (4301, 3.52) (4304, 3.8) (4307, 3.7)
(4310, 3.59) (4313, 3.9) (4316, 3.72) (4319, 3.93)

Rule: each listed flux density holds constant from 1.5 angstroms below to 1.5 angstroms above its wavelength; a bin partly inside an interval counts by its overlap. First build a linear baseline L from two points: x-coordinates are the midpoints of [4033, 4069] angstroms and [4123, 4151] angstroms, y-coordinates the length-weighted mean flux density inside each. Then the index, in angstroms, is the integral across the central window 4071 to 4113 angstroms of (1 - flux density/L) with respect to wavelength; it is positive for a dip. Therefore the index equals 3.07 angstroms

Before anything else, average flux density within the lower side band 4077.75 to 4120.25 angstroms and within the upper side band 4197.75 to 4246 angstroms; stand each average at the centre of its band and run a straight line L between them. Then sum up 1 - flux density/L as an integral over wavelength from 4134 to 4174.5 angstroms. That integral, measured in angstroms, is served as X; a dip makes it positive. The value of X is -1.4 angstroms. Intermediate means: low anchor 3.82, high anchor 4.02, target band 4.04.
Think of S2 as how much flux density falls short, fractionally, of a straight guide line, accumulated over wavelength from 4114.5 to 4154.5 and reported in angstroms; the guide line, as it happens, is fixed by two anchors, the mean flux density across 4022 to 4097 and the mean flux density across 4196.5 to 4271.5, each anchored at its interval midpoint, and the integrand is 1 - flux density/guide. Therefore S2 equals 0.7 angstroms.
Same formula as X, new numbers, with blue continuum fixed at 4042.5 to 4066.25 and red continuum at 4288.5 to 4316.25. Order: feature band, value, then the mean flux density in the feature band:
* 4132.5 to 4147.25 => 0.4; 3.95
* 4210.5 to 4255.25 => -1.4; 4.02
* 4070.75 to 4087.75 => 0.7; 4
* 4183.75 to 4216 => -0.7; 4.04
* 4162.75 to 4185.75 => -0.2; 4.03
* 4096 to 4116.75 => 1.9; 3.75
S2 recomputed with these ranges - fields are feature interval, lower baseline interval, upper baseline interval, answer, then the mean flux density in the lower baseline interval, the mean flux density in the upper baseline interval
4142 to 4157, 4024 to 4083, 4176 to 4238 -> 0.45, 4.19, 4.03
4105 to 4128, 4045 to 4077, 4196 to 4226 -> 2.08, 4.25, 4.03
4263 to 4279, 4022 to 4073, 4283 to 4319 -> -0.28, 4.24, 3.79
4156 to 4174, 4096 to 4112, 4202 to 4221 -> -0.96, 3.71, 4.03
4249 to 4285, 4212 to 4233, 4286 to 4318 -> -0.12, 4.04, 3.78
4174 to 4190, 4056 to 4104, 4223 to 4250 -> 0.04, 4.07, 4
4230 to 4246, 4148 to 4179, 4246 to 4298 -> -0.25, 4.06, 3.91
